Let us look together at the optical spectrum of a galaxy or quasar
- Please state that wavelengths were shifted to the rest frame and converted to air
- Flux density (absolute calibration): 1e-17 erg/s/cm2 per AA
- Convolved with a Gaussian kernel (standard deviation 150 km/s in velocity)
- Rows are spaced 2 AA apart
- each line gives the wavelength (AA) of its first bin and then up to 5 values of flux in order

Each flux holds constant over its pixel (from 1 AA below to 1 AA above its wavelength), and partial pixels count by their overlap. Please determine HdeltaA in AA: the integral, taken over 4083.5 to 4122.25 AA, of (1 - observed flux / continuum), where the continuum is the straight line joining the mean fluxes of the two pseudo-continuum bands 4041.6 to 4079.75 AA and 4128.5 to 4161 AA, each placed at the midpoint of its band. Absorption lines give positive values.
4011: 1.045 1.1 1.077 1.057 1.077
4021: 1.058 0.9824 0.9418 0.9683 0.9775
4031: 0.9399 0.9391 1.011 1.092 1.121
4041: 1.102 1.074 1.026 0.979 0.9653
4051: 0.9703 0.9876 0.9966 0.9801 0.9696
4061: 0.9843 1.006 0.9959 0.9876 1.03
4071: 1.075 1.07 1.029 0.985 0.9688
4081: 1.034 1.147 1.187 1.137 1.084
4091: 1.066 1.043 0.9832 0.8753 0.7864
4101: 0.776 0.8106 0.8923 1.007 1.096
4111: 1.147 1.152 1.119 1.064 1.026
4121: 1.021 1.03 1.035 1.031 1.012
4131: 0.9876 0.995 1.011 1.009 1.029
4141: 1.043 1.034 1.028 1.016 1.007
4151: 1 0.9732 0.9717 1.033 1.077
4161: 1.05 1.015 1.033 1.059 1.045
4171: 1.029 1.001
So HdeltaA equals -0.2 AA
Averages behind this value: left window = 1.01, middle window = 1.02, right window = 1.02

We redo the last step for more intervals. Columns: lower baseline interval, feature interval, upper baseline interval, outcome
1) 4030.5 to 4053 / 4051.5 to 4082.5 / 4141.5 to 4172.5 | 0.4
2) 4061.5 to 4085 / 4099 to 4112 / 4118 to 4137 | 1.0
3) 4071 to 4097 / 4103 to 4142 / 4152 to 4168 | 0.3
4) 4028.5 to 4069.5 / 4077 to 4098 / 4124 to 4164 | -0.8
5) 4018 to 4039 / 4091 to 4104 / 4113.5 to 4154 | 1.6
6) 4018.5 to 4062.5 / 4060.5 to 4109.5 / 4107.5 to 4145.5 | 1.2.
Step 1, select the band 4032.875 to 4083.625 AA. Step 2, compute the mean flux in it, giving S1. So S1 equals 1.02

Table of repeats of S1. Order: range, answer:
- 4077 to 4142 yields 1.02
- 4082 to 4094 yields 1.11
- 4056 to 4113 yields 1.01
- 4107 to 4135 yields 1.05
